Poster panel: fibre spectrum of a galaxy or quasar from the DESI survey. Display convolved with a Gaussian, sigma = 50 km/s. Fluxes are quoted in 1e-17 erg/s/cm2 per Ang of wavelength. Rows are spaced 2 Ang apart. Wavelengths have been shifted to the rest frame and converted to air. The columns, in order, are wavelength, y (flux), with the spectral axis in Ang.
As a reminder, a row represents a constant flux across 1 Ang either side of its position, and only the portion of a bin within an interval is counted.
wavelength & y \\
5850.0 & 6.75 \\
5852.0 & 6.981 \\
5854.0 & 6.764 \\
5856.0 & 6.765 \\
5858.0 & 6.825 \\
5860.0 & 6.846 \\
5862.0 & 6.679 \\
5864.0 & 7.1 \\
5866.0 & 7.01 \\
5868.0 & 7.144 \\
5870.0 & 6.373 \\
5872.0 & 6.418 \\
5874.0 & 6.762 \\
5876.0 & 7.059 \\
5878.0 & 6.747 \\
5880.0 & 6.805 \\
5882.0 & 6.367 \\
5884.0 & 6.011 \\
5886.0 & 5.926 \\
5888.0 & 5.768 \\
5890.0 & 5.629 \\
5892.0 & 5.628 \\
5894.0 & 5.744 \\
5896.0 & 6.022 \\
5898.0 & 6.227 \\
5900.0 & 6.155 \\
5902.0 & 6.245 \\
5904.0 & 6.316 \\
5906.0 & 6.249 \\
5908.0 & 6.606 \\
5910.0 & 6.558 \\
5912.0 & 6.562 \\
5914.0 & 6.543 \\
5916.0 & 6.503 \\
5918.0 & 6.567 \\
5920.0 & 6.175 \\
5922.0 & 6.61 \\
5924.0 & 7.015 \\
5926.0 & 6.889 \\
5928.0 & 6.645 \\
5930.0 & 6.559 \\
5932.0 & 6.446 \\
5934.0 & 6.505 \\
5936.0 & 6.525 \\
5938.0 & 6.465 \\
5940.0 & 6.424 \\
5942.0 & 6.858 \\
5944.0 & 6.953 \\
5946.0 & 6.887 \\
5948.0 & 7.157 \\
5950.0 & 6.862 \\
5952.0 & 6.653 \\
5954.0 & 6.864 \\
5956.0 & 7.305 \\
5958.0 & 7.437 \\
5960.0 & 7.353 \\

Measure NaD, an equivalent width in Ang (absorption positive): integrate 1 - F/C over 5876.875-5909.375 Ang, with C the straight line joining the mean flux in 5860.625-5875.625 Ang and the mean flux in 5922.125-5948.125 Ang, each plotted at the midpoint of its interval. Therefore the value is 2.9 Ang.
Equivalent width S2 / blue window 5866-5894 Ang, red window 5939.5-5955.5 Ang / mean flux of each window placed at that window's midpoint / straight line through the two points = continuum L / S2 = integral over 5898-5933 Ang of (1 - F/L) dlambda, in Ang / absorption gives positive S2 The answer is 0.6 Ang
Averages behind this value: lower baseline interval 6.36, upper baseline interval 6.86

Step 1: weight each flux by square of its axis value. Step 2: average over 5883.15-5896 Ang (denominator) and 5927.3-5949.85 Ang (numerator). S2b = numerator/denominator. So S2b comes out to 1.17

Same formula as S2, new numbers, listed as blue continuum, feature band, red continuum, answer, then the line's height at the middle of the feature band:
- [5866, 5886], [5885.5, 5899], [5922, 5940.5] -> 1.6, 6.61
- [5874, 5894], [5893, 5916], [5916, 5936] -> 0.4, 6.4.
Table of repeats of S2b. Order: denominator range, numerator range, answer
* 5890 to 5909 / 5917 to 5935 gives 1.09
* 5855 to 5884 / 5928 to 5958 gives 1.03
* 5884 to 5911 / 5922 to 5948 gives 1.12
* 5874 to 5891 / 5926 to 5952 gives 1.08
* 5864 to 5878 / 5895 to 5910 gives 0.93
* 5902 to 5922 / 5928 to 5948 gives 1.04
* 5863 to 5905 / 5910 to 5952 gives 1.06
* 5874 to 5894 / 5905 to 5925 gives 1.06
